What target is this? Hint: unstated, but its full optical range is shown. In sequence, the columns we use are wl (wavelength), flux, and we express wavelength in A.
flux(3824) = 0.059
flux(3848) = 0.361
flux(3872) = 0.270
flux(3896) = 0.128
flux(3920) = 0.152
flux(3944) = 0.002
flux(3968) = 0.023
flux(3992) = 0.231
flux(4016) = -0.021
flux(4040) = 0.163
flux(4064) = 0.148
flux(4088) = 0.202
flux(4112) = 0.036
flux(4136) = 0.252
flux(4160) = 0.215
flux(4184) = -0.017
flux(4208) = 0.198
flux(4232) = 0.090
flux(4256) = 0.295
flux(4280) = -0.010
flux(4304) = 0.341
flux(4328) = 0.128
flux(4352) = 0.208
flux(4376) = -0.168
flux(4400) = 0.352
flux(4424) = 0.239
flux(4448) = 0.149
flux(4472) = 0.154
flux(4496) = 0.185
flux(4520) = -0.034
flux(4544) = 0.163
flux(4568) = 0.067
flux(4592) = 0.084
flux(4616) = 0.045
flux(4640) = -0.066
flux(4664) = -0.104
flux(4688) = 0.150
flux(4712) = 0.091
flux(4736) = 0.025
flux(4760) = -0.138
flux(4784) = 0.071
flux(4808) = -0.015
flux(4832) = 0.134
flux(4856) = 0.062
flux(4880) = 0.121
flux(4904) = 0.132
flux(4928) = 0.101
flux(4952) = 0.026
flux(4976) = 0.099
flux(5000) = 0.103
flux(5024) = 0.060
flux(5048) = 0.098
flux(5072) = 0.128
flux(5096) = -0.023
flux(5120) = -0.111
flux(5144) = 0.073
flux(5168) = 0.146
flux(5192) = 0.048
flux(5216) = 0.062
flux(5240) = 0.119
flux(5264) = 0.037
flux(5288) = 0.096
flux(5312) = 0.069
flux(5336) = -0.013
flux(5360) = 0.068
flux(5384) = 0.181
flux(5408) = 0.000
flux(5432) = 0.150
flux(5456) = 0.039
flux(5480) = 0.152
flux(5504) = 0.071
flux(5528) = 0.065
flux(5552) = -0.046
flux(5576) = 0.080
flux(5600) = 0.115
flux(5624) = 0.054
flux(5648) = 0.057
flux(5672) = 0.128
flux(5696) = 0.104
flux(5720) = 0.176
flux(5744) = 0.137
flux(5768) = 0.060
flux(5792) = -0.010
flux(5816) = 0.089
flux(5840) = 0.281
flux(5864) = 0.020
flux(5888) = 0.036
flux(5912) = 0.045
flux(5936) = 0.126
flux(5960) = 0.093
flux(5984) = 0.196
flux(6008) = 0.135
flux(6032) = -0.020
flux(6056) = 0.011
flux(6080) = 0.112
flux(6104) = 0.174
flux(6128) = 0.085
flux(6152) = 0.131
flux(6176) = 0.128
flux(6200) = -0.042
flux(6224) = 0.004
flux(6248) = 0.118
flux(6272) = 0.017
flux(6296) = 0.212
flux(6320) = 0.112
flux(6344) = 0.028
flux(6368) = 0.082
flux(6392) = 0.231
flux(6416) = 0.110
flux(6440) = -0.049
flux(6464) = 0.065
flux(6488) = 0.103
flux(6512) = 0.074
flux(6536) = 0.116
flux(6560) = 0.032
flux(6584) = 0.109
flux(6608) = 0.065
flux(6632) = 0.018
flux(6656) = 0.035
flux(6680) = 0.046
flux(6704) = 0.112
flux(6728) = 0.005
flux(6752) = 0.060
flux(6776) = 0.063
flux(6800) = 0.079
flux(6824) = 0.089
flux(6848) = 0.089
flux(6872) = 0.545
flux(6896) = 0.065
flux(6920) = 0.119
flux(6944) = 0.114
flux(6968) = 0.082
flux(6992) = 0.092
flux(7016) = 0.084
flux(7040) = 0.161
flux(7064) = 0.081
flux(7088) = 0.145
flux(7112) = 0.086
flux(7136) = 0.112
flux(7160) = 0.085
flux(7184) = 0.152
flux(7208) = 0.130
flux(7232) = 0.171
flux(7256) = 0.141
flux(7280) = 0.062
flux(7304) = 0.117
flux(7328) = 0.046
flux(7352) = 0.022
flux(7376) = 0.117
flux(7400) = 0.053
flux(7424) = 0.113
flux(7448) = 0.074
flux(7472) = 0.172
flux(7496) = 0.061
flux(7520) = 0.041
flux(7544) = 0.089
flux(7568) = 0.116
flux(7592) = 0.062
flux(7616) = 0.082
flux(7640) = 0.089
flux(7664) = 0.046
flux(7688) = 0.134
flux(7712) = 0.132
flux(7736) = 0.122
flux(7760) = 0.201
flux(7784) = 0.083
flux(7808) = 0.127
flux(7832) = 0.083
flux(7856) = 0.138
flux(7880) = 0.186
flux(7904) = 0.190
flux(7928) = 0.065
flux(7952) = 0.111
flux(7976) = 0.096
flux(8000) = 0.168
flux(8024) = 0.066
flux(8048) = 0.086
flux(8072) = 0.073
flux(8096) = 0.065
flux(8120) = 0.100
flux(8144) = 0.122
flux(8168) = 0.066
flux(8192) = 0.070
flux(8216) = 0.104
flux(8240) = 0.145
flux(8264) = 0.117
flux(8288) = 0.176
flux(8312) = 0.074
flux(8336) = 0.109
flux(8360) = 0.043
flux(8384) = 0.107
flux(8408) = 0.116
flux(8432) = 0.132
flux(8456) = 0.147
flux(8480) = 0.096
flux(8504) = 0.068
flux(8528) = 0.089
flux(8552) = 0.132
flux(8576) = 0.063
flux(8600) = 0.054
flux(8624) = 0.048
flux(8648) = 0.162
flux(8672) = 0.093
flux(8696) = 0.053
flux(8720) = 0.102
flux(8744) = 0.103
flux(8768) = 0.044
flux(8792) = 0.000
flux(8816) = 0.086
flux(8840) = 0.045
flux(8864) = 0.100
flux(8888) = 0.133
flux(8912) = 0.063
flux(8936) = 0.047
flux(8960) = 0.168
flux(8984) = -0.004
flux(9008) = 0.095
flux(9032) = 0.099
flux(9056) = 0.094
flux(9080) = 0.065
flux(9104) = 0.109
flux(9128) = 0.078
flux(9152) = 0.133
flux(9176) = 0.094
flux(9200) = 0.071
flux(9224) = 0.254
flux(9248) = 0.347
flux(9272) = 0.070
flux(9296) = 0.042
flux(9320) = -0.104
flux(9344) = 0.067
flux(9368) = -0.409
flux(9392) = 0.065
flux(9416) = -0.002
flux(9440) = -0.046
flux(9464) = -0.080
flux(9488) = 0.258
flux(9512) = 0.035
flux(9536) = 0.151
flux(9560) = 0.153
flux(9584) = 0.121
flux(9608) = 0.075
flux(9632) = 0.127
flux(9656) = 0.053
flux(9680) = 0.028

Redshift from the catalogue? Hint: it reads 0.844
